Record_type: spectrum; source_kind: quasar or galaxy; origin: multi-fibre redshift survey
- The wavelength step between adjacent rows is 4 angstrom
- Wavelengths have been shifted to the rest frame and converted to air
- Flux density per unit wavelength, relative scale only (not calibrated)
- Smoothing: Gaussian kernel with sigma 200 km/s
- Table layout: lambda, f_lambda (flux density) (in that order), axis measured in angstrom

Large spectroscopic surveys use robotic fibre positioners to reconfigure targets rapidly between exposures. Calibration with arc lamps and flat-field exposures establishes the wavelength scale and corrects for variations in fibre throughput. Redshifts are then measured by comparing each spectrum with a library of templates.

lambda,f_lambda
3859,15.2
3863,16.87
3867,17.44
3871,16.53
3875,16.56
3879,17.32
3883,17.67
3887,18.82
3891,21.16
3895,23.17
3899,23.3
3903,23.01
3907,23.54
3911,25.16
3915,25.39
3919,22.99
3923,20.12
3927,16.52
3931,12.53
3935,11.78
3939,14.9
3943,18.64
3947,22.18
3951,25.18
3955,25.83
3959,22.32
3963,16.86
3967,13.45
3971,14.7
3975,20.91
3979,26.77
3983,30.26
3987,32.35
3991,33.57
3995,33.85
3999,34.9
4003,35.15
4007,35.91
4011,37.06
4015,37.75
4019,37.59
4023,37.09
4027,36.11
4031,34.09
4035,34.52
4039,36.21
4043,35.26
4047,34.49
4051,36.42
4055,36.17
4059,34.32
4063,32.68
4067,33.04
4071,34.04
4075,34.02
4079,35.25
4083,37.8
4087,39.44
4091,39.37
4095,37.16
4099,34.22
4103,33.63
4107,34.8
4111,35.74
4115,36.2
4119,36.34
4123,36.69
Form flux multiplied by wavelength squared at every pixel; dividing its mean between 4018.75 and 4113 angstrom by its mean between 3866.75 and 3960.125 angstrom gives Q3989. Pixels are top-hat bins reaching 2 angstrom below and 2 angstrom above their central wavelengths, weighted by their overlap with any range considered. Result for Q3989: 1.9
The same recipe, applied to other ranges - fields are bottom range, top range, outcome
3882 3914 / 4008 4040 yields 1.74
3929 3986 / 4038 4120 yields 1.89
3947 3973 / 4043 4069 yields 1.82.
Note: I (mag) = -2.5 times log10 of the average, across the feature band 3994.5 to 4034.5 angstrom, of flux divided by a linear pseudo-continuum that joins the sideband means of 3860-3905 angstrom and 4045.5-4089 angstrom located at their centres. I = -0.175 mag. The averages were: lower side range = 19.2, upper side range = 35.3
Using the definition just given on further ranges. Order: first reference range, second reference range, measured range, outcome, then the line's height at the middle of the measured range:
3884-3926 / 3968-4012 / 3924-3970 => 0.40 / 26.1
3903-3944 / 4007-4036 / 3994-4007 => -0.07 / 32.7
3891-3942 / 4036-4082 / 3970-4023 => -0.13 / 28.4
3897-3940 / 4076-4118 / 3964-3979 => 0.37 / 24.9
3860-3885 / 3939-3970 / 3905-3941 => -0.02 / 18.9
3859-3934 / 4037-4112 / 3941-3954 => 0.09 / 24.2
